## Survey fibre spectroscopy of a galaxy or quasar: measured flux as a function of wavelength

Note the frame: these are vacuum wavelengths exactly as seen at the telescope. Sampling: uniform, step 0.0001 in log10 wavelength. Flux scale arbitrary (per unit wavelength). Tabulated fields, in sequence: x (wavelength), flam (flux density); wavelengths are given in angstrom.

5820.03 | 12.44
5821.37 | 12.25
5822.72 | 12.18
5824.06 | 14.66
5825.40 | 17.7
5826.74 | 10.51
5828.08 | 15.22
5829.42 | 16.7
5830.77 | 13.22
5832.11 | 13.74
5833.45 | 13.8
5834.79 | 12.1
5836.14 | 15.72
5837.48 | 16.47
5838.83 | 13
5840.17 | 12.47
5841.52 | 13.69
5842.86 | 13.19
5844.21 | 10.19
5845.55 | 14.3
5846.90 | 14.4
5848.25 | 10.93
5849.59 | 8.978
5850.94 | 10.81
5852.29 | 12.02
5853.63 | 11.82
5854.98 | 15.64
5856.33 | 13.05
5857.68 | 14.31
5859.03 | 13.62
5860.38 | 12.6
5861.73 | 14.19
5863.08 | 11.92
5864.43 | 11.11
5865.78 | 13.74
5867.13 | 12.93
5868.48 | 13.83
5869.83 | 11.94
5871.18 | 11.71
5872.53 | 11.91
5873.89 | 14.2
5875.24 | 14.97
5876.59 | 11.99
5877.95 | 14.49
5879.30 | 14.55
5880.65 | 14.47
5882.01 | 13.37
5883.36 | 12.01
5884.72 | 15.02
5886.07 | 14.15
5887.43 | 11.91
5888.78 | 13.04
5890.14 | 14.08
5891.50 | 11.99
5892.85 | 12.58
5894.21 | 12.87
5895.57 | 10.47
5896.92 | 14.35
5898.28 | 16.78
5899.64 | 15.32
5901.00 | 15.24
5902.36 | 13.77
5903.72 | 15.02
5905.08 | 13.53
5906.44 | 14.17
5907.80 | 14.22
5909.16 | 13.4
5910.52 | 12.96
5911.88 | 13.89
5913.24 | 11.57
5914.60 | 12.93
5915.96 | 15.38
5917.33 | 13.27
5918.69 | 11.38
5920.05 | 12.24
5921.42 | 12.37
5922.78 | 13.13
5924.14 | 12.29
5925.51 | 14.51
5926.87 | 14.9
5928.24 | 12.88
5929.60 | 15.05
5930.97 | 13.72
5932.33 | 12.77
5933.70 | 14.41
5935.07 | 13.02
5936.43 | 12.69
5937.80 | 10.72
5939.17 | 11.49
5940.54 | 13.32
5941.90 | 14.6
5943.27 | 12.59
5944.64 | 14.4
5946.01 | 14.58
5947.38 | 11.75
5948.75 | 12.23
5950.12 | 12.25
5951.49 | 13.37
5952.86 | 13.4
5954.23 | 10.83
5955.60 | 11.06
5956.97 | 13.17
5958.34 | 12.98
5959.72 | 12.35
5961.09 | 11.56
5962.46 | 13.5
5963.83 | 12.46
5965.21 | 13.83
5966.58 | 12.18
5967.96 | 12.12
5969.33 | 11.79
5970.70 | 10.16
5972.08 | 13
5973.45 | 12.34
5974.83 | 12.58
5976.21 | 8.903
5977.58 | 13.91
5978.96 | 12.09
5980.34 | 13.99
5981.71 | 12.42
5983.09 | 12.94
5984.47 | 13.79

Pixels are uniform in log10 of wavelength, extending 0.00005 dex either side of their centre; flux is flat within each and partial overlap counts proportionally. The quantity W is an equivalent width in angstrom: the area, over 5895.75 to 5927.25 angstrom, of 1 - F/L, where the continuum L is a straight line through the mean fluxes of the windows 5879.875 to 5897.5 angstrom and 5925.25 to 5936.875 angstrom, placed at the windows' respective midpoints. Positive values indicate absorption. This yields -0.6 angstrom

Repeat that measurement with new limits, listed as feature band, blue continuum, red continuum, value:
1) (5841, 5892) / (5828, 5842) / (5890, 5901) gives 3.3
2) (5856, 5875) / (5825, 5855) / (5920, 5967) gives 0.3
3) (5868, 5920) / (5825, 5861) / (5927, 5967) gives -1.5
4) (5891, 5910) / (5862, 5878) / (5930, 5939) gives -1.4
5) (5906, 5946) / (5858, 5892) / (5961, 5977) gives -2.2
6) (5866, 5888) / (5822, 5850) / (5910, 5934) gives 0.1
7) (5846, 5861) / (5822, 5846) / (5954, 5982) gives 1.1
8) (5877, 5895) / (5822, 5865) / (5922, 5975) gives -0.4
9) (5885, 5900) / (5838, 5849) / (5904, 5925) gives -0.4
